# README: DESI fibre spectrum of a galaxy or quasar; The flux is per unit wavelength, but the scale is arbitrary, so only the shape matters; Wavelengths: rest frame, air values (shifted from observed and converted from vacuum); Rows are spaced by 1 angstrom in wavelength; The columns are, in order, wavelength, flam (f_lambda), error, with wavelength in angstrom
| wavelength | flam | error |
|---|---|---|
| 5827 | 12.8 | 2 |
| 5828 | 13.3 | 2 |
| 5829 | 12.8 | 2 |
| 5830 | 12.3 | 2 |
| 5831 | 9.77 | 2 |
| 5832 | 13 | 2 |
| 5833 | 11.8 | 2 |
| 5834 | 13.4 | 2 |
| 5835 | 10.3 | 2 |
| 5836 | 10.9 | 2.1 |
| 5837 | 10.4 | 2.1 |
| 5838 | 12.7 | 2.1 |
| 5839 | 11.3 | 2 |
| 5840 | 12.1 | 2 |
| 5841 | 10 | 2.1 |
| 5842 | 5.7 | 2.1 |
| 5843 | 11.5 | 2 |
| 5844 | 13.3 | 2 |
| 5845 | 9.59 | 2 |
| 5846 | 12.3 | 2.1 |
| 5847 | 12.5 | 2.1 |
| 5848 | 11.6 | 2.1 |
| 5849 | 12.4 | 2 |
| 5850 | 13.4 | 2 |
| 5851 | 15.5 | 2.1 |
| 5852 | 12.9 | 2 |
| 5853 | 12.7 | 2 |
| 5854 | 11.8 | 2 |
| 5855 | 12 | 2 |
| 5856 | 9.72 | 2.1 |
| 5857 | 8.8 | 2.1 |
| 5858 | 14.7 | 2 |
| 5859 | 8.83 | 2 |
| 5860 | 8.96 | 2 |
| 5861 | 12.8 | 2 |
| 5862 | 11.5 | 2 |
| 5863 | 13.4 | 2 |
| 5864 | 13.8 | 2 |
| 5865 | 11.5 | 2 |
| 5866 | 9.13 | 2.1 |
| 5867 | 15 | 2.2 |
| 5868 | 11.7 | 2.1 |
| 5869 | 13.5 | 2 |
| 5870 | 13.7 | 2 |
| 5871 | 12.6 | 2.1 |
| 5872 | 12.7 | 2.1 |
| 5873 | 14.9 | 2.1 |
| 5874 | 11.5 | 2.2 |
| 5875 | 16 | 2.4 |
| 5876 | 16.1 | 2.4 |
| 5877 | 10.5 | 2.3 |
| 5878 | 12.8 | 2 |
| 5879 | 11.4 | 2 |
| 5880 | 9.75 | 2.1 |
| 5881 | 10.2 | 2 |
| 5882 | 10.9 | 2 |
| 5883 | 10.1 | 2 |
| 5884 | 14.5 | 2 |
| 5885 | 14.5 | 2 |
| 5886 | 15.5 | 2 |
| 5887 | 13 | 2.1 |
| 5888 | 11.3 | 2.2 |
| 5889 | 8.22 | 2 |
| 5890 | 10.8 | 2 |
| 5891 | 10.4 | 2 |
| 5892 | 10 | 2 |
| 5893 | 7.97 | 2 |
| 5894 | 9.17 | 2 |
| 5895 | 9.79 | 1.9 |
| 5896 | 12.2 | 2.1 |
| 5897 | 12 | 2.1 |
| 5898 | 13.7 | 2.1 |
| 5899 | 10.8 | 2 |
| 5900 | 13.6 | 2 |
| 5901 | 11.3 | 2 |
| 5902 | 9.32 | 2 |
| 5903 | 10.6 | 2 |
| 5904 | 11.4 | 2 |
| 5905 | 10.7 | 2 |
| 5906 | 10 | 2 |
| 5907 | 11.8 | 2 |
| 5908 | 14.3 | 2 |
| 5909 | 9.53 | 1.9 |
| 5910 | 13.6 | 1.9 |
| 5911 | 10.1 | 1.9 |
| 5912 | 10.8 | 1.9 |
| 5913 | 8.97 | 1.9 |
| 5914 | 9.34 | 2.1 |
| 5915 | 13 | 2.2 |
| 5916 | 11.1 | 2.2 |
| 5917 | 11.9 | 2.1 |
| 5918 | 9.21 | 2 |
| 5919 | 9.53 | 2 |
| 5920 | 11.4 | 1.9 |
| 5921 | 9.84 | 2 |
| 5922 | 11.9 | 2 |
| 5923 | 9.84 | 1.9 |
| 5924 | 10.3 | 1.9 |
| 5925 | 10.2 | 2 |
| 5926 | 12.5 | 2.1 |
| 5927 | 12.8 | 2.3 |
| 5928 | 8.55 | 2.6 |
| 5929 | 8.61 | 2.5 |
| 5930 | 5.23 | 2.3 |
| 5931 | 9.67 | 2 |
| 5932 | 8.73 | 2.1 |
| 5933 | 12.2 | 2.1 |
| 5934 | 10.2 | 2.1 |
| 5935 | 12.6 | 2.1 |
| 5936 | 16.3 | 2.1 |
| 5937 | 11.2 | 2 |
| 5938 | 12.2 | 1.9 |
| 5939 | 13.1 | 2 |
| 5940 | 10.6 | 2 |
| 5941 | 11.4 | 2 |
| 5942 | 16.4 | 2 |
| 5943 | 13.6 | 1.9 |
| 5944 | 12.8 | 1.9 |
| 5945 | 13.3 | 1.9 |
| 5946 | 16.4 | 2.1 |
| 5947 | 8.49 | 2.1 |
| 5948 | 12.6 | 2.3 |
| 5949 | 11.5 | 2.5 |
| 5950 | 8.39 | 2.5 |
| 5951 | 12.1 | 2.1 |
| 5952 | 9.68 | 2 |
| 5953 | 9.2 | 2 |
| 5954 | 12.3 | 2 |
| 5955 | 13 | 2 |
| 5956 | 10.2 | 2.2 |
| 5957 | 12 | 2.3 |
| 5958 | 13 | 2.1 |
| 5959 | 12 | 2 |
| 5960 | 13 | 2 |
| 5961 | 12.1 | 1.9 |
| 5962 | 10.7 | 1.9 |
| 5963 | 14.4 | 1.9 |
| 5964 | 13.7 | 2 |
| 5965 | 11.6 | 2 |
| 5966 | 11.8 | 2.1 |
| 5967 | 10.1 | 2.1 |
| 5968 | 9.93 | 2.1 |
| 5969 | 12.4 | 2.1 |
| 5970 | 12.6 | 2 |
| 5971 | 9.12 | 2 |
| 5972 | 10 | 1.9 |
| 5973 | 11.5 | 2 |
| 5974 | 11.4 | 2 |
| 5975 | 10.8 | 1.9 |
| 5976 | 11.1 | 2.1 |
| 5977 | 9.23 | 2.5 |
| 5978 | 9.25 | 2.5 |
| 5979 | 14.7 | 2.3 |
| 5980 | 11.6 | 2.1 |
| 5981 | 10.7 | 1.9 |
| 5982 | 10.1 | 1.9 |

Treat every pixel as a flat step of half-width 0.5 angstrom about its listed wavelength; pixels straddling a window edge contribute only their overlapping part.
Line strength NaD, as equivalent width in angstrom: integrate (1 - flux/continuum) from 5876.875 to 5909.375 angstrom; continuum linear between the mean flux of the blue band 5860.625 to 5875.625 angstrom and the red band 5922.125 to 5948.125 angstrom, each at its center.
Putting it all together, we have 2.9 angstrom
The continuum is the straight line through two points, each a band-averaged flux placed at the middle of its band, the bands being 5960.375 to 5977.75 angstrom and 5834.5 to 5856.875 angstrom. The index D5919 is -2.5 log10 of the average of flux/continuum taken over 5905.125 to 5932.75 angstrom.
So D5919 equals 0.09 mag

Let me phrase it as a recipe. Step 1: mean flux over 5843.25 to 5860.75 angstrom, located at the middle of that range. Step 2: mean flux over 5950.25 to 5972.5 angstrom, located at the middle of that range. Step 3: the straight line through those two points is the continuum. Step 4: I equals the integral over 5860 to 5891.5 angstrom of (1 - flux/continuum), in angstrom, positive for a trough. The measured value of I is -1.47 angstrom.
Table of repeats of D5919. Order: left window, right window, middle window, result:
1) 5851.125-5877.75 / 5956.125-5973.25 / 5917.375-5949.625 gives 0.05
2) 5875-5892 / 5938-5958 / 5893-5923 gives 0.09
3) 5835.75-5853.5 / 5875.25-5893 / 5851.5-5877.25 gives -0.06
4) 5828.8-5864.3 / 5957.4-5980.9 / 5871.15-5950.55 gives 0.02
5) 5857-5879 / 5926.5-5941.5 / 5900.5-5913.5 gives 0.06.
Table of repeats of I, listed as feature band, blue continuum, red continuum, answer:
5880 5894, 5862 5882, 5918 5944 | 1.16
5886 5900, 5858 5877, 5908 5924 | 0.80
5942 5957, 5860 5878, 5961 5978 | -0.37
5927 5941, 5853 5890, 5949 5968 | 1.10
